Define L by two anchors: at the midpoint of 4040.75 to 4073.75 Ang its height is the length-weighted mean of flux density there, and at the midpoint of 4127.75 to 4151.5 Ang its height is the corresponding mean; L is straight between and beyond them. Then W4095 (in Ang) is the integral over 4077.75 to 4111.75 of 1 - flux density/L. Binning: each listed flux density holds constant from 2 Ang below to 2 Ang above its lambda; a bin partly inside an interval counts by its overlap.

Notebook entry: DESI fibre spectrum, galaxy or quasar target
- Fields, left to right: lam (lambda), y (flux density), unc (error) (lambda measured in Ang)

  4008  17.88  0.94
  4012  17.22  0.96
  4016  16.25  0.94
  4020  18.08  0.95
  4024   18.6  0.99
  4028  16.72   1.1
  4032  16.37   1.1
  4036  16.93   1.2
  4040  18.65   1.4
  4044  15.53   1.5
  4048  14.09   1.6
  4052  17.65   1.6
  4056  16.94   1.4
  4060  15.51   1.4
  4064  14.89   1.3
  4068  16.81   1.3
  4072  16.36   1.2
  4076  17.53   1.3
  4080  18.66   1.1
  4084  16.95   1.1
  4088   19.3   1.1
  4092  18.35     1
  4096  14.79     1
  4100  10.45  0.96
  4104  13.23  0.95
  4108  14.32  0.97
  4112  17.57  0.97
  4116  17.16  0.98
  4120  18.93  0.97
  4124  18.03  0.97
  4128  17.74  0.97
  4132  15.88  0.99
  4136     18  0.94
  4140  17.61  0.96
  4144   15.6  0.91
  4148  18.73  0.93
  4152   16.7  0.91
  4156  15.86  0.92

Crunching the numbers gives 1.44 Ang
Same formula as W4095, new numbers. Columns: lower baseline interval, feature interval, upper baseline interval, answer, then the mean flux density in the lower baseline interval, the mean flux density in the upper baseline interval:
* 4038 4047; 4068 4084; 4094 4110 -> -2.8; 16.8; 13.2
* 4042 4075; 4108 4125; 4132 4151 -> -0.6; 16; 17.3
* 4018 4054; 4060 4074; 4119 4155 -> 0.9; 17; 17.4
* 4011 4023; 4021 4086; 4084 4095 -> 3.4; 17.3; 18.1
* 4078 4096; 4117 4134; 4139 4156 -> -0.3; 17.9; 17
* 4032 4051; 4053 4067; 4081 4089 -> 0.9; 16.4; 18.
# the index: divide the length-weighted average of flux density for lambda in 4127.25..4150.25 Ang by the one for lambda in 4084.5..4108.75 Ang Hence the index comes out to 1.13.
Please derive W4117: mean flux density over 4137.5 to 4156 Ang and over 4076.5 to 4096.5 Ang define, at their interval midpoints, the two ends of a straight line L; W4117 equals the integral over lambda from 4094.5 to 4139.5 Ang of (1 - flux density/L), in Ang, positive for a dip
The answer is 3.4 Ang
